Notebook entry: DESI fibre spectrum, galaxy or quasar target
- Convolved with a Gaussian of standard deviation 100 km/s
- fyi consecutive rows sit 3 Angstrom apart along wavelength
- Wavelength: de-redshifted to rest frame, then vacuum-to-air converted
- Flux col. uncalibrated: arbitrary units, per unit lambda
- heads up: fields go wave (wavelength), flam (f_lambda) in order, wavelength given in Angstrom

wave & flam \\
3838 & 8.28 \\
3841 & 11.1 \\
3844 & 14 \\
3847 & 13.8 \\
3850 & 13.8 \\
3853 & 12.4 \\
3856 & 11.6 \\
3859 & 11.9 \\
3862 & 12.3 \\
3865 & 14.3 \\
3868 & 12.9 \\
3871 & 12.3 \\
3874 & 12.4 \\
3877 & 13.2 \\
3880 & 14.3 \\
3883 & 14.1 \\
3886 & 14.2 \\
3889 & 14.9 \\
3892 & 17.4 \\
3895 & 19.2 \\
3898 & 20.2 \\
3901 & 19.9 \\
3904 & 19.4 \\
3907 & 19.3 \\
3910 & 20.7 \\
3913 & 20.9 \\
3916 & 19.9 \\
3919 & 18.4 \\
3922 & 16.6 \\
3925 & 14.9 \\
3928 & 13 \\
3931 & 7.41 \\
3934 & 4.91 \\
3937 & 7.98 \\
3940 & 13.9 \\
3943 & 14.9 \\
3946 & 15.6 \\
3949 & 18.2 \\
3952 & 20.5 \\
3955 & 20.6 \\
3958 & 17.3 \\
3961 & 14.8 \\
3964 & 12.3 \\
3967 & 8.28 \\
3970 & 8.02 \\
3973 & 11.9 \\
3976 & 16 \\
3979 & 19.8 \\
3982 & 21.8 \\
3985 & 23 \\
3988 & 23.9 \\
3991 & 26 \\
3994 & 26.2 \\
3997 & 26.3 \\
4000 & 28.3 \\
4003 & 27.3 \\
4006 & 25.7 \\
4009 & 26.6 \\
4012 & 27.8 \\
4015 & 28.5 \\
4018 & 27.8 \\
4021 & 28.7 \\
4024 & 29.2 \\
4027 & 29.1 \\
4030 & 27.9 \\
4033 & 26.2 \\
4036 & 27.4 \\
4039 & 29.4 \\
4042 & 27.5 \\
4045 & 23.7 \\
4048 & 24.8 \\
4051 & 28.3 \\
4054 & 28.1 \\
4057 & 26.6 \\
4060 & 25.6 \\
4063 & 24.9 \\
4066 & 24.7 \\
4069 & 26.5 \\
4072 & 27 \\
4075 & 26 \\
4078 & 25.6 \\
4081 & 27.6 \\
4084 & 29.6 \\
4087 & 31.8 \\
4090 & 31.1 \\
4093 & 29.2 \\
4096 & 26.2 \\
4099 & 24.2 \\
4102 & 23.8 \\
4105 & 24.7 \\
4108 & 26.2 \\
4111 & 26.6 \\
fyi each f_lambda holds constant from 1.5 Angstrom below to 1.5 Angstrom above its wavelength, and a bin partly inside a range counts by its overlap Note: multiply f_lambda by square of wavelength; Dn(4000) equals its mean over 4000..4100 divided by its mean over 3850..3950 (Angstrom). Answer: 1.97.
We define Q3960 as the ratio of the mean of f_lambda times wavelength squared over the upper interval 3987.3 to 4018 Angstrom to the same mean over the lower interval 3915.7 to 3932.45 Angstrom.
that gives 1.9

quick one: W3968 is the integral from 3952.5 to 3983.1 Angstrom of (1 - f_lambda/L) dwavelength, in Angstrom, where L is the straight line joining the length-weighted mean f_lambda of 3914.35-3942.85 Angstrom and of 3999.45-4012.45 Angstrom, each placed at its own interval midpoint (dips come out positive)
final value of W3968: 7.4 Angstrom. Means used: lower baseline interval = 13.1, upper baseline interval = 27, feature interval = 15.2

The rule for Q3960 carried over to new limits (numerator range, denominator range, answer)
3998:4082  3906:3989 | 1.79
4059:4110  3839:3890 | 2.28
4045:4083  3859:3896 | 2.04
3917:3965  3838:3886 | 1.18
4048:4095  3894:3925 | 1.55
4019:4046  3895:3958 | 1.78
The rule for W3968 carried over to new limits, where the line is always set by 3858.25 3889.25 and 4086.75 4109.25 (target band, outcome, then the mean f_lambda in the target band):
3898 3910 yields -3.7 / 19.8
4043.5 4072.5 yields -1.8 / 26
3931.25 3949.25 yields 5.8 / 11.8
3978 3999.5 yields -4.1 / 24.2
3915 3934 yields 2.5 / 14.1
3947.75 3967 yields 1.8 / 16.6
